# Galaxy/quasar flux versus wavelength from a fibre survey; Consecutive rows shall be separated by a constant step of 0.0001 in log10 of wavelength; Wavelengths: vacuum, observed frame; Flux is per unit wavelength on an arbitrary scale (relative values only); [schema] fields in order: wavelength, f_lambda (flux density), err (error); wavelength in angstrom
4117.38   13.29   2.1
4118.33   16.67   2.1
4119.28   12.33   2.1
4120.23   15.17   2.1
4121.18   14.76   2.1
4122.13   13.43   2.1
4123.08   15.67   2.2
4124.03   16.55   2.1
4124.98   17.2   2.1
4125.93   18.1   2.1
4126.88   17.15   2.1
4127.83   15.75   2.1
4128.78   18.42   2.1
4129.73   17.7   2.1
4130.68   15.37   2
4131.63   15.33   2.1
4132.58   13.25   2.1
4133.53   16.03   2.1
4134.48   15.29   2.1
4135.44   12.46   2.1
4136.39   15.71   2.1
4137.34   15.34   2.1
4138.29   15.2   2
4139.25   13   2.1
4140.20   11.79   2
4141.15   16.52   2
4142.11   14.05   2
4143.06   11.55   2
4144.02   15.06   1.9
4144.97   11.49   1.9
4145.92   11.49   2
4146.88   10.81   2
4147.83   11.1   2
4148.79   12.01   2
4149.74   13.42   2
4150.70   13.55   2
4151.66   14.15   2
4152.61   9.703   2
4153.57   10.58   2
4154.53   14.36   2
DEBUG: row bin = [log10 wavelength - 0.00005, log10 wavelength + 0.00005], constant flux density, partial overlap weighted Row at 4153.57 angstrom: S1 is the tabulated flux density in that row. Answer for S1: 10.58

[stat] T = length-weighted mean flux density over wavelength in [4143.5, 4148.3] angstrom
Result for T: 12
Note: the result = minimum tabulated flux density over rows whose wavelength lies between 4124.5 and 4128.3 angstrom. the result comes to 15.75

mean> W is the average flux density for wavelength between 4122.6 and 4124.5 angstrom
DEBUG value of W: 16.1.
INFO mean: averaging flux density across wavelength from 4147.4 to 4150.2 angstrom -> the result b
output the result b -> 12.2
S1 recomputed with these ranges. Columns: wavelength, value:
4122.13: 13.43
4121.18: 14.76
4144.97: 11.49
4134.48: 15.29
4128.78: 18.42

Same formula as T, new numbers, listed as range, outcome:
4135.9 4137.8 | 15.5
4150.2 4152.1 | 13.8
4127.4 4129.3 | 17.1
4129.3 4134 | 15.5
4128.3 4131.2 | 17.2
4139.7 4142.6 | 14.1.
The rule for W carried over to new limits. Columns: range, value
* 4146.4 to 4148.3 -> 11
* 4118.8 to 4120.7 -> 13.7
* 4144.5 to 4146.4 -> 11.5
